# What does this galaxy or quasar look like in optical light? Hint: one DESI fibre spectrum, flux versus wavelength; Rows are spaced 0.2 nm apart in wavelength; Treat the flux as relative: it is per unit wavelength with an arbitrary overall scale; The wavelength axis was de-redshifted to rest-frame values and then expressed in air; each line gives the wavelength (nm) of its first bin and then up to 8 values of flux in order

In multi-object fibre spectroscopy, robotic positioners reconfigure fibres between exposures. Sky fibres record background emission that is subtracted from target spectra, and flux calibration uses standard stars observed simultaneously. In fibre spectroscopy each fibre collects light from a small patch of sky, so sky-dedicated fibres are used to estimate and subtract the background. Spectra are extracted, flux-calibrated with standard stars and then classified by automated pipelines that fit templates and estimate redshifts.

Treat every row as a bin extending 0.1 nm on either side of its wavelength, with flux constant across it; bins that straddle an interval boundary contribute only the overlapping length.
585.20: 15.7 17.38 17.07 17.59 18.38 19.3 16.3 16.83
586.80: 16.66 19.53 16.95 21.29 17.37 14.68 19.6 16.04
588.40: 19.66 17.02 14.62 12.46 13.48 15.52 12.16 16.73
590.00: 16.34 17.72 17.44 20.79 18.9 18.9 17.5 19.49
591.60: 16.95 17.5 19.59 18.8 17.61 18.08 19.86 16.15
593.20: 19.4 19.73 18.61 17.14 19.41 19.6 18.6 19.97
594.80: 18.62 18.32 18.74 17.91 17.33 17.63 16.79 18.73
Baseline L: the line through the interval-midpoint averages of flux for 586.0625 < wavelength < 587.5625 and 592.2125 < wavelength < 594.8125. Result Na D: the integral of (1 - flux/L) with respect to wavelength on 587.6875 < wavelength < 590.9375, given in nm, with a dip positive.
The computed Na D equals 0.33 nm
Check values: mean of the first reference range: 18.1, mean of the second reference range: 18.7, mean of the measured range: 16.5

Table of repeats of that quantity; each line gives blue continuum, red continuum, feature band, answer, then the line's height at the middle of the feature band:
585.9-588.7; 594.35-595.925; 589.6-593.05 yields 0.02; 18.1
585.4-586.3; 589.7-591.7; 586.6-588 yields 0.02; 18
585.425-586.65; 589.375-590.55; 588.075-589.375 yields 0.08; 16.7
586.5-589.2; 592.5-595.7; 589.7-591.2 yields -0.03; 17.7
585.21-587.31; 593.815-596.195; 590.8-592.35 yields -0.03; 18.1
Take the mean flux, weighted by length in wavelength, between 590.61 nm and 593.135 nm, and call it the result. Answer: 18.4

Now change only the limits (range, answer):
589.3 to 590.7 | 16.7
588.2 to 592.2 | 17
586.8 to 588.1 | 18.1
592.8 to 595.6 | 18.6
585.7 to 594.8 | 17.7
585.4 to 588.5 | 17.8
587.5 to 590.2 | 15.9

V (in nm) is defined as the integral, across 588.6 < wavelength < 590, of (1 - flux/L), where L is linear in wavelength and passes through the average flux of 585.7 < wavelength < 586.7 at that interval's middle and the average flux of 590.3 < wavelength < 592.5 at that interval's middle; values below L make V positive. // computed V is 0.28 nm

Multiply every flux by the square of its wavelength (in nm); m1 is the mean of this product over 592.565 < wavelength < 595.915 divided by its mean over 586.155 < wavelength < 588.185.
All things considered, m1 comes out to 1.07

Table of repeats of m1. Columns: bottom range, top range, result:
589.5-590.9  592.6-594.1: 1.09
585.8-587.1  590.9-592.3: 1.05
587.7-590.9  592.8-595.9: 1.15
